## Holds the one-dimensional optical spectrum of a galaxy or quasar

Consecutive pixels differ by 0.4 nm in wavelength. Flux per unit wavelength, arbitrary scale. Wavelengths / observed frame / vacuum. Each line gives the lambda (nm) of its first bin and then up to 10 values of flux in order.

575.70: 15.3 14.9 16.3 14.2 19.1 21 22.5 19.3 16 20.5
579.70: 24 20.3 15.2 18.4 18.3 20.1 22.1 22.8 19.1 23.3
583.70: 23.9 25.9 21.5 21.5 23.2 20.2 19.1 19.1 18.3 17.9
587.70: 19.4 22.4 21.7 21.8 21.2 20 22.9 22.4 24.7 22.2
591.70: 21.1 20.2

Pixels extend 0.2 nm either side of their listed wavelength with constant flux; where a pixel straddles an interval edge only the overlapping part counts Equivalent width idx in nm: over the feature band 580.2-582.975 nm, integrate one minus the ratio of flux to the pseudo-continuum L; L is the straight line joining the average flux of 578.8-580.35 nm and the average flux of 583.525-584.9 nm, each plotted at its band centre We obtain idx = 0.28 nm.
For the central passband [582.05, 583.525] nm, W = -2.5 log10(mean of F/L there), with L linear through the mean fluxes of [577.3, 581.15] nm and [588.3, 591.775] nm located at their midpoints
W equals -0.07 mag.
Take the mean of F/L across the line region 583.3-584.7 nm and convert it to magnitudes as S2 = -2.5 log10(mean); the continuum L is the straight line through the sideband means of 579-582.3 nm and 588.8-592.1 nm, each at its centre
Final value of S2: -0.16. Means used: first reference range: 19.7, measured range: 23.7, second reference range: 21.9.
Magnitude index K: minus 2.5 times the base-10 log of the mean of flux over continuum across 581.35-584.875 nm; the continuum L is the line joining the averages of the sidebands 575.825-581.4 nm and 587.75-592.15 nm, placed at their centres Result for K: -0.12 mag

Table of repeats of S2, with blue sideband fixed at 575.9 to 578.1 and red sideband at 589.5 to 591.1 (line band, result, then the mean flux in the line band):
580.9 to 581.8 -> 0.016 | 18.9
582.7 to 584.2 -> -0.146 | 22.9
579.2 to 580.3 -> -0.167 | 21.7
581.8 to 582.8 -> -0.122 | 21.9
